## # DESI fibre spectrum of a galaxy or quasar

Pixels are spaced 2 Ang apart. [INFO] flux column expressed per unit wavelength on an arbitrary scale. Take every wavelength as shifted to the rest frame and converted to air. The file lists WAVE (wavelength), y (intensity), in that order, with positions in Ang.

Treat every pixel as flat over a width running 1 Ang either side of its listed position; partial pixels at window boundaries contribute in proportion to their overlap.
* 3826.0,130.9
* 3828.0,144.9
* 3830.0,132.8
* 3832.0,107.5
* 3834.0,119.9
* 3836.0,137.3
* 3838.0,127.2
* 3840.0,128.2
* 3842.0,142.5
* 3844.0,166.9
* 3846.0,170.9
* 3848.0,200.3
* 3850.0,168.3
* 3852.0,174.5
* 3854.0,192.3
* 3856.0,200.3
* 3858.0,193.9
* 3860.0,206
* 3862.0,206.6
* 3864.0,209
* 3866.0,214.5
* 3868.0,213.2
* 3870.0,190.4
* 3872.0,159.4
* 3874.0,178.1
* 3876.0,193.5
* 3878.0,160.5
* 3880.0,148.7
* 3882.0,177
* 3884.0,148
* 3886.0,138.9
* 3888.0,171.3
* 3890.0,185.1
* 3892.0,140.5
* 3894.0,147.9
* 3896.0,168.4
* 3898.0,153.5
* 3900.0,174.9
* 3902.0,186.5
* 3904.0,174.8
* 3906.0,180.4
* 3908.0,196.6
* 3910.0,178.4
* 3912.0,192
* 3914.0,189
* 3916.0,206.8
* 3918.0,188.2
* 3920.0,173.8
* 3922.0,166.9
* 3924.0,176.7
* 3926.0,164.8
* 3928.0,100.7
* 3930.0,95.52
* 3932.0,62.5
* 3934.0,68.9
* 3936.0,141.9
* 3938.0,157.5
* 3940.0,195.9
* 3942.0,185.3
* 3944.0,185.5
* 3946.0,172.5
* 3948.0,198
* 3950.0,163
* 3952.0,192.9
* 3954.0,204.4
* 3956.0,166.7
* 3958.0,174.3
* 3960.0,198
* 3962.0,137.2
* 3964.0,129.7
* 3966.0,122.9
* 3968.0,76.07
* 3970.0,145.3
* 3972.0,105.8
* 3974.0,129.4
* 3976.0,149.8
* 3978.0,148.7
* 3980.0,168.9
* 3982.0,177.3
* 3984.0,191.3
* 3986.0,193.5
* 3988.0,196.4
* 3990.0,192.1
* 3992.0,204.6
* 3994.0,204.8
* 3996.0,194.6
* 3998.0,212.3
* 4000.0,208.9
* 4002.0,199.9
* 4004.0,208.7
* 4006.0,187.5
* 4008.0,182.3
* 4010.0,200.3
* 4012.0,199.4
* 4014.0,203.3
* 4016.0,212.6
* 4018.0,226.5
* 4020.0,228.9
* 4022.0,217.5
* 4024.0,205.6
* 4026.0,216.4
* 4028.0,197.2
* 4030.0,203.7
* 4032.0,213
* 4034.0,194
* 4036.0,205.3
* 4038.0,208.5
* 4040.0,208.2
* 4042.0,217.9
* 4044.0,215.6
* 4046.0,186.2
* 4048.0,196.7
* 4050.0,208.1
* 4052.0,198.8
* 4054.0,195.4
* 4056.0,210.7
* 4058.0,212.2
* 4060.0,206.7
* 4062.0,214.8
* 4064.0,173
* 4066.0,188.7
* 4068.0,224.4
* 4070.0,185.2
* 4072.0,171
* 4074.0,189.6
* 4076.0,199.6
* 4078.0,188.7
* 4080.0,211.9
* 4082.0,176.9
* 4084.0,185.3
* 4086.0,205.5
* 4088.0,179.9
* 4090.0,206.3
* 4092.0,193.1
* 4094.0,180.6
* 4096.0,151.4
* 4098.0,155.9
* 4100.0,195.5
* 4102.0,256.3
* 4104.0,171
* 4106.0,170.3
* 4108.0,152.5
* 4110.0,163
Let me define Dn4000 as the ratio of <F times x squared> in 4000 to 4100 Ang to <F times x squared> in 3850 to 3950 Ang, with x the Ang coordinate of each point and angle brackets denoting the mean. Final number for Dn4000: 1.3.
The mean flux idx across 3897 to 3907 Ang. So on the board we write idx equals 174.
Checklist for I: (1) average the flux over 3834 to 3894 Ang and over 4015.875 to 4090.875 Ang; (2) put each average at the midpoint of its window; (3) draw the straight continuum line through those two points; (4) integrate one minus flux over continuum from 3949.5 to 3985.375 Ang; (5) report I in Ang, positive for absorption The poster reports 6.43 Ang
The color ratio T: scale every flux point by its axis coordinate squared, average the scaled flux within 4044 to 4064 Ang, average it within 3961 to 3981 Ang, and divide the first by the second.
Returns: 1.61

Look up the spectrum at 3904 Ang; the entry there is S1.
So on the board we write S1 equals 174.8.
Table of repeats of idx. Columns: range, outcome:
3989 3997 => 199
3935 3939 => 150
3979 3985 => 179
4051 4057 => 202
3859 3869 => 210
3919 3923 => 170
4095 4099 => 154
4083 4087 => 195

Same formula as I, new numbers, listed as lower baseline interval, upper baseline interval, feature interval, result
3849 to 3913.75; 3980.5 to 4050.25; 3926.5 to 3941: 5.3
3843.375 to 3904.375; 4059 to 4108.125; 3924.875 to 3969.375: 7.9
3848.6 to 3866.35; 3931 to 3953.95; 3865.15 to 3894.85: 2.4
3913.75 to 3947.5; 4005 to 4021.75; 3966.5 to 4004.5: 3.3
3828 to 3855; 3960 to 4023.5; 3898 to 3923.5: -2.8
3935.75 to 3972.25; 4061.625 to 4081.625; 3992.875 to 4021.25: -4.6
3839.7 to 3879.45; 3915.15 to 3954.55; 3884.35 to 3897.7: 1.2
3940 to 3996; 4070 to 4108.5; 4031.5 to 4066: -4.3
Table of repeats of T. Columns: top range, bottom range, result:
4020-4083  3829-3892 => 1.31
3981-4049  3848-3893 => 1.21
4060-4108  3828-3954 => 1.25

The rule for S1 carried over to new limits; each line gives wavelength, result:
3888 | 171.3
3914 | 189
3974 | 129.4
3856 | 200.3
